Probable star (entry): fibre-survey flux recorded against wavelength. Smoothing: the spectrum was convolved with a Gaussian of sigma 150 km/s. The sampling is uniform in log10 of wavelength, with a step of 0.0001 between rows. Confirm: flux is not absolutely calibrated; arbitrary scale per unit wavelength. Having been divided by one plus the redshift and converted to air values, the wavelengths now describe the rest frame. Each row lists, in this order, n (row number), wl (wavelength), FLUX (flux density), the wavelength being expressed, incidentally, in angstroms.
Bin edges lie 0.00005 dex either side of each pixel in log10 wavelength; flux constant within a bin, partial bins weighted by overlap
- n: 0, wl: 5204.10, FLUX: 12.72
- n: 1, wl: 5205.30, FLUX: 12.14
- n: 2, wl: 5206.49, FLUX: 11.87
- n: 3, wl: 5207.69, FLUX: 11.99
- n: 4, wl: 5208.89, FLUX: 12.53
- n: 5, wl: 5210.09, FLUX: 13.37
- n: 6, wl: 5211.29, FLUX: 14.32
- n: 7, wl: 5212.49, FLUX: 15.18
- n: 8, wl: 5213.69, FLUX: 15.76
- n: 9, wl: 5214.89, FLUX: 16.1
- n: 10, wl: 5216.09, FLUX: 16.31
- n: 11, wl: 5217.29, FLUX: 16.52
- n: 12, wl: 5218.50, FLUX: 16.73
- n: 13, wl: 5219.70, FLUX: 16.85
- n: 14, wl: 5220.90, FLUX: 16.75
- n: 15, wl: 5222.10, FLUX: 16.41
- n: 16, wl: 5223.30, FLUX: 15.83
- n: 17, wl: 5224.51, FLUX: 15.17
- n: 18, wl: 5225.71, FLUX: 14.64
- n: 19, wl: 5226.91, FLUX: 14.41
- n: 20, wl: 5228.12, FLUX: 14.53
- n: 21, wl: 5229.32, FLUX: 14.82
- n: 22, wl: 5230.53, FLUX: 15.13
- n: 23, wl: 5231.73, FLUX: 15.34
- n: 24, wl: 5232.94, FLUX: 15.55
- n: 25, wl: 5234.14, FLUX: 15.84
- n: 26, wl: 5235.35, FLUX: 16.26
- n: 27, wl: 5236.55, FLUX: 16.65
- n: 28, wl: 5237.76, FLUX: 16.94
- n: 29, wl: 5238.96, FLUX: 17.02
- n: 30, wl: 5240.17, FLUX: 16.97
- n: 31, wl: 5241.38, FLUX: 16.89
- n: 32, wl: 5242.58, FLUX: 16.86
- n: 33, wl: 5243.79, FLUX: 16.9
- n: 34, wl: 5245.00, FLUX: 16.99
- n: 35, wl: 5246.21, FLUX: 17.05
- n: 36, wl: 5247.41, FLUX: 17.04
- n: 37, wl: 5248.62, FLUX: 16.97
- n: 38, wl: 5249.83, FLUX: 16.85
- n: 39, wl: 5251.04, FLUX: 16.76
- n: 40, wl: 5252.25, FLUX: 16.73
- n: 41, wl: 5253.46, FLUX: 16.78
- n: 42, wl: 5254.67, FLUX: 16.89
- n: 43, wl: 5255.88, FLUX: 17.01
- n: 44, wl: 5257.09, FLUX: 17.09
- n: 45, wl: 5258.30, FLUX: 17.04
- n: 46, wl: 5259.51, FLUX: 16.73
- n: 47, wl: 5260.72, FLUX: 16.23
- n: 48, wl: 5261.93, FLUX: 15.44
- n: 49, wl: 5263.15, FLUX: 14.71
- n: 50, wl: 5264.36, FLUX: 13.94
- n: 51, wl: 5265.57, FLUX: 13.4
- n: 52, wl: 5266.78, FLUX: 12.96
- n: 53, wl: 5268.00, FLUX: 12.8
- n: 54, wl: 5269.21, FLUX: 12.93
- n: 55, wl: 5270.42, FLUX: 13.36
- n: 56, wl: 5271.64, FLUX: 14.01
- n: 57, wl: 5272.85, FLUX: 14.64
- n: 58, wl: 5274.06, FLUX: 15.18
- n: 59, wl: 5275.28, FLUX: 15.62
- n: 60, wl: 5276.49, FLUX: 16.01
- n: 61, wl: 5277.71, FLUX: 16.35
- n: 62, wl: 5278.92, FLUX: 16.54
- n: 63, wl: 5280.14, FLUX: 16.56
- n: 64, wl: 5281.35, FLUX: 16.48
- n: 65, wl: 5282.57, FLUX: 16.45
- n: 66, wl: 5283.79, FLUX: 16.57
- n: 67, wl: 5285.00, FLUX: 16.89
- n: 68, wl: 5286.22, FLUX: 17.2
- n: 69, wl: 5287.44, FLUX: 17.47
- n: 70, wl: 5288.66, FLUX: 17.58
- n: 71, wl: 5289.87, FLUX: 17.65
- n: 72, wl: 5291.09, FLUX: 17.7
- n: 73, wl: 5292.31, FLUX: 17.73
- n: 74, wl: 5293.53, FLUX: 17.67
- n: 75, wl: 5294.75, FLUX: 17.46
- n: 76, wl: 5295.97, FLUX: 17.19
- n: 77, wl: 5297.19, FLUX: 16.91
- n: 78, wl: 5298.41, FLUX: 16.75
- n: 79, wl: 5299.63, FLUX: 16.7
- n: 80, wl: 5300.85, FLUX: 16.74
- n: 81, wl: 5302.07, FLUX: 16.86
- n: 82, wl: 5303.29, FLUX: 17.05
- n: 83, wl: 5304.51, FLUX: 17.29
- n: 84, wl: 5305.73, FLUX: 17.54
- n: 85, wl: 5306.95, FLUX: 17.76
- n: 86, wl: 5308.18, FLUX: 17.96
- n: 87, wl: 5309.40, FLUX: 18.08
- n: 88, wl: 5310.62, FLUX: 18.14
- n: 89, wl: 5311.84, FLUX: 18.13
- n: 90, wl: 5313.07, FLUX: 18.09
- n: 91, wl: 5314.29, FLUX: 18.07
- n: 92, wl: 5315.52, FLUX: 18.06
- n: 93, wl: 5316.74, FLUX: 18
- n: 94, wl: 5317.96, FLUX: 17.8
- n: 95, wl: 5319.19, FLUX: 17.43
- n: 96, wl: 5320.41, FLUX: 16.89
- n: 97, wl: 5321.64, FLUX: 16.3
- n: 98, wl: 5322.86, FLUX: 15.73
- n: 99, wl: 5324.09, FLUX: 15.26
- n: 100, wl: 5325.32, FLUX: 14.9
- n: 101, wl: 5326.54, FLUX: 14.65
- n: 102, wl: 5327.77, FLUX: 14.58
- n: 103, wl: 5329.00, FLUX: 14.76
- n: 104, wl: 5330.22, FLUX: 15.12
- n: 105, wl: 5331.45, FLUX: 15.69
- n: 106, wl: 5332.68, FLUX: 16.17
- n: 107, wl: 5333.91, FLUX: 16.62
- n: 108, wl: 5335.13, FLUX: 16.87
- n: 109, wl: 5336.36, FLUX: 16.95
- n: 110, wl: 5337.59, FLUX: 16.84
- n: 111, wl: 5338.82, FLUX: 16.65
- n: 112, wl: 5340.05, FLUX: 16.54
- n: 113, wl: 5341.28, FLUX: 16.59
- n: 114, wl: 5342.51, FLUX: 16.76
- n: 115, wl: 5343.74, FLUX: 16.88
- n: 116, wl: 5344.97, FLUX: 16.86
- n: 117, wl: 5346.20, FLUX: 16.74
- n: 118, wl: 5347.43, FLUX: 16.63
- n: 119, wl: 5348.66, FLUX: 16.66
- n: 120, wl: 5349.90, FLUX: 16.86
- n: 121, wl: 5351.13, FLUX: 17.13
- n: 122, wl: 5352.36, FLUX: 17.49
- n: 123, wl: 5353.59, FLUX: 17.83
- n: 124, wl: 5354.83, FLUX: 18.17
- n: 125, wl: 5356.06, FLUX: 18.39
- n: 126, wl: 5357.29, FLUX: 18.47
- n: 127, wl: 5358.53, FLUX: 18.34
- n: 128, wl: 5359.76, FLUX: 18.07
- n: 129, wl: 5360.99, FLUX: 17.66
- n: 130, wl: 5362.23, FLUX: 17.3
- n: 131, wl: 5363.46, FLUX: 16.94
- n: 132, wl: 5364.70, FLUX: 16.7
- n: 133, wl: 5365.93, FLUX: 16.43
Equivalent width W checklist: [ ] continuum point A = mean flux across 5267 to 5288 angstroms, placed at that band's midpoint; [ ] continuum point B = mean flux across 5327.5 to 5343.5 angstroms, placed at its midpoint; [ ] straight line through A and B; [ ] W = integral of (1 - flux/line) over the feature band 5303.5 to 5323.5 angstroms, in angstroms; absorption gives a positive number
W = -2.0 angstroms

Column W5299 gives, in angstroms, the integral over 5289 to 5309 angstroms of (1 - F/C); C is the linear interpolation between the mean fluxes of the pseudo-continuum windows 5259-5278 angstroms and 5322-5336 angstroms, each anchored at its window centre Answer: -3.0 angstroms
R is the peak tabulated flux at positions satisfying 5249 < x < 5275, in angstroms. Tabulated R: 17.09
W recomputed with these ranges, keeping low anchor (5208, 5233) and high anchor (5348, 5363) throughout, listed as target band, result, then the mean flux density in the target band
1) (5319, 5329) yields 0.9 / 15.6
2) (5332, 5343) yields 0.4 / 16.7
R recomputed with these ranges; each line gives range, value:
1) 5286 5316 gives 18.14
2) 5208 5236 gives 16.85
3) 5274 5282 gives 16.56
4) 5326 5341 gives 16.95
